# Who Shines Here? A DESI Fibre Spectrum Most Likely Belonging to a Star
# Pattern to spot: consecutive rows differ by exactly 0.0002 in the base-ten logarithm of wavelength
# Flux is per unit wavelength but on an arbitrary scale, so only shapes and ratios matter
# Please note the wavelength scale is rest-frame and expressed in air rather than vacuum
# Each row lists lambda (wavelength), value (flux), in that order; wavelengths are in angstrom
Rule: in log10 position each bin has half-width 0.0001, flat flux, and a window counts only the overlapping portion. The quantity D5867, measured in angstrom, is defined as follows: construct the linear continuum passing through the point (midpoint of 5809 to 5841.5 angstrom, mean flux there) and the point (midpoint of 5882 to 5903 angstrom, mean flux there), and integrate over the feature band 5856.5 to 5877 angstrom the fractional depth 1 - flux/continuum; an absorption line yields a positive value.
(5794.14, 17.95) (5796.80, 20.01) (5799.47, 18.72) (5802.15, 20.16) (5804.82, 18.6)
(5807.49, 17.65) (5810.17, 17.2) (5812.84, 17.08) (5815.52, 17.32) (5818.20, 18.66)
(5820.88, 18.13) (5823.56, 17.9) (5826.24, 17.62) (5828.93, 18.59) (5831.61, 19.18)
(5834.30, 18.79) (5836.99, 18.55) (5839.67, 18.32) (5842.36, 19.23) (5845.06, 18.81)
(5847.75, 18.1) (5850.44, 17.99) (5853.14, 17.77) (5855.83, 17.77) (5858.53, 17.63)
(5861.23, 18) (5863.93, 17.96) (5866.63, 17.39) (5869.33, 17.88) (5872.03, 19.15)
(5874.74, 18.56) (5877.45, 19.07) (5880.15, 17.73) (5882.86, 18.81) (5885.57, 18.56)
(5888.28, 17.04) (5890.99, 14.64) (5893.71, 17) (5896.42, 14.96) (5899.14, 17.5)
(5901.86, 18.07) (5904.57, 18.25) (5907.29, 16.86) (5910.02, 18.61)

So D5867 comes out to -0.8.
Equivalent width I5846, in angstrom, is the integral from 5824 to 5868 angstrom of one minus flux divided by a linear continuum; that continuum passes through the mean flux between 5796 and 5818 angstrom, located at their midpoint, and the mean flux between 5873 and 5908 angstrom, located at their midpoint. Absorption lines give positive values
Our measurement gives -0.7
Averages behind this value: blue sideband 18.3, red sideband 17.5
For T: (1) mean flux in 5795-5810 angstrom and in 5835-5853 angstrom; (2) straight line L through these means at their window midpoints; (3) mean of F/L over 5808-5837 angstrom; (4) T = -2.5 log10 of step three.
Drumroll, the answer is 0.04 mag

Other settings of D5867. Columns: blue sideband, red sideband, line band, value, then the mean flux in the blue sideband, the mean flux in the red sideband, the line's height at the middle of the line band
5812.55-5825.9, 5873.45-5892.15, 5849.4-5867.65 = 0.0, 17.9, 17.8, 17.8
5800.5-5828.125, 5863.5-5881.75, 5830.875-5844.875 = -0.5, 18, 18.3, 18.1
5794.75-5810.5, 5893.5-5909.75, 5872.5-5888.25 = -0.8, 18.8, 17.2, 17.6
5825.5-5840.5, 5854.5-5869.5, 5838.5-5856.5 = -0.1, 18.6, 17.8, 18.2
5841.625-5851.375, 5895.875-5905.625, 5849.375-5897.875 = 0.7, 18.5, 17.4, 17.9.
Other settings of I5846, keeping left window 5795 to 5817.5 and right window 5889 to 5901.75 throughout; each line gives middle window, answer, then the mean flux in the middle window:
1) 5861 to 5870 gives -0.4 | 17.8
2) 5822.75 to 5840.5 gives -0.7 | 18.4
